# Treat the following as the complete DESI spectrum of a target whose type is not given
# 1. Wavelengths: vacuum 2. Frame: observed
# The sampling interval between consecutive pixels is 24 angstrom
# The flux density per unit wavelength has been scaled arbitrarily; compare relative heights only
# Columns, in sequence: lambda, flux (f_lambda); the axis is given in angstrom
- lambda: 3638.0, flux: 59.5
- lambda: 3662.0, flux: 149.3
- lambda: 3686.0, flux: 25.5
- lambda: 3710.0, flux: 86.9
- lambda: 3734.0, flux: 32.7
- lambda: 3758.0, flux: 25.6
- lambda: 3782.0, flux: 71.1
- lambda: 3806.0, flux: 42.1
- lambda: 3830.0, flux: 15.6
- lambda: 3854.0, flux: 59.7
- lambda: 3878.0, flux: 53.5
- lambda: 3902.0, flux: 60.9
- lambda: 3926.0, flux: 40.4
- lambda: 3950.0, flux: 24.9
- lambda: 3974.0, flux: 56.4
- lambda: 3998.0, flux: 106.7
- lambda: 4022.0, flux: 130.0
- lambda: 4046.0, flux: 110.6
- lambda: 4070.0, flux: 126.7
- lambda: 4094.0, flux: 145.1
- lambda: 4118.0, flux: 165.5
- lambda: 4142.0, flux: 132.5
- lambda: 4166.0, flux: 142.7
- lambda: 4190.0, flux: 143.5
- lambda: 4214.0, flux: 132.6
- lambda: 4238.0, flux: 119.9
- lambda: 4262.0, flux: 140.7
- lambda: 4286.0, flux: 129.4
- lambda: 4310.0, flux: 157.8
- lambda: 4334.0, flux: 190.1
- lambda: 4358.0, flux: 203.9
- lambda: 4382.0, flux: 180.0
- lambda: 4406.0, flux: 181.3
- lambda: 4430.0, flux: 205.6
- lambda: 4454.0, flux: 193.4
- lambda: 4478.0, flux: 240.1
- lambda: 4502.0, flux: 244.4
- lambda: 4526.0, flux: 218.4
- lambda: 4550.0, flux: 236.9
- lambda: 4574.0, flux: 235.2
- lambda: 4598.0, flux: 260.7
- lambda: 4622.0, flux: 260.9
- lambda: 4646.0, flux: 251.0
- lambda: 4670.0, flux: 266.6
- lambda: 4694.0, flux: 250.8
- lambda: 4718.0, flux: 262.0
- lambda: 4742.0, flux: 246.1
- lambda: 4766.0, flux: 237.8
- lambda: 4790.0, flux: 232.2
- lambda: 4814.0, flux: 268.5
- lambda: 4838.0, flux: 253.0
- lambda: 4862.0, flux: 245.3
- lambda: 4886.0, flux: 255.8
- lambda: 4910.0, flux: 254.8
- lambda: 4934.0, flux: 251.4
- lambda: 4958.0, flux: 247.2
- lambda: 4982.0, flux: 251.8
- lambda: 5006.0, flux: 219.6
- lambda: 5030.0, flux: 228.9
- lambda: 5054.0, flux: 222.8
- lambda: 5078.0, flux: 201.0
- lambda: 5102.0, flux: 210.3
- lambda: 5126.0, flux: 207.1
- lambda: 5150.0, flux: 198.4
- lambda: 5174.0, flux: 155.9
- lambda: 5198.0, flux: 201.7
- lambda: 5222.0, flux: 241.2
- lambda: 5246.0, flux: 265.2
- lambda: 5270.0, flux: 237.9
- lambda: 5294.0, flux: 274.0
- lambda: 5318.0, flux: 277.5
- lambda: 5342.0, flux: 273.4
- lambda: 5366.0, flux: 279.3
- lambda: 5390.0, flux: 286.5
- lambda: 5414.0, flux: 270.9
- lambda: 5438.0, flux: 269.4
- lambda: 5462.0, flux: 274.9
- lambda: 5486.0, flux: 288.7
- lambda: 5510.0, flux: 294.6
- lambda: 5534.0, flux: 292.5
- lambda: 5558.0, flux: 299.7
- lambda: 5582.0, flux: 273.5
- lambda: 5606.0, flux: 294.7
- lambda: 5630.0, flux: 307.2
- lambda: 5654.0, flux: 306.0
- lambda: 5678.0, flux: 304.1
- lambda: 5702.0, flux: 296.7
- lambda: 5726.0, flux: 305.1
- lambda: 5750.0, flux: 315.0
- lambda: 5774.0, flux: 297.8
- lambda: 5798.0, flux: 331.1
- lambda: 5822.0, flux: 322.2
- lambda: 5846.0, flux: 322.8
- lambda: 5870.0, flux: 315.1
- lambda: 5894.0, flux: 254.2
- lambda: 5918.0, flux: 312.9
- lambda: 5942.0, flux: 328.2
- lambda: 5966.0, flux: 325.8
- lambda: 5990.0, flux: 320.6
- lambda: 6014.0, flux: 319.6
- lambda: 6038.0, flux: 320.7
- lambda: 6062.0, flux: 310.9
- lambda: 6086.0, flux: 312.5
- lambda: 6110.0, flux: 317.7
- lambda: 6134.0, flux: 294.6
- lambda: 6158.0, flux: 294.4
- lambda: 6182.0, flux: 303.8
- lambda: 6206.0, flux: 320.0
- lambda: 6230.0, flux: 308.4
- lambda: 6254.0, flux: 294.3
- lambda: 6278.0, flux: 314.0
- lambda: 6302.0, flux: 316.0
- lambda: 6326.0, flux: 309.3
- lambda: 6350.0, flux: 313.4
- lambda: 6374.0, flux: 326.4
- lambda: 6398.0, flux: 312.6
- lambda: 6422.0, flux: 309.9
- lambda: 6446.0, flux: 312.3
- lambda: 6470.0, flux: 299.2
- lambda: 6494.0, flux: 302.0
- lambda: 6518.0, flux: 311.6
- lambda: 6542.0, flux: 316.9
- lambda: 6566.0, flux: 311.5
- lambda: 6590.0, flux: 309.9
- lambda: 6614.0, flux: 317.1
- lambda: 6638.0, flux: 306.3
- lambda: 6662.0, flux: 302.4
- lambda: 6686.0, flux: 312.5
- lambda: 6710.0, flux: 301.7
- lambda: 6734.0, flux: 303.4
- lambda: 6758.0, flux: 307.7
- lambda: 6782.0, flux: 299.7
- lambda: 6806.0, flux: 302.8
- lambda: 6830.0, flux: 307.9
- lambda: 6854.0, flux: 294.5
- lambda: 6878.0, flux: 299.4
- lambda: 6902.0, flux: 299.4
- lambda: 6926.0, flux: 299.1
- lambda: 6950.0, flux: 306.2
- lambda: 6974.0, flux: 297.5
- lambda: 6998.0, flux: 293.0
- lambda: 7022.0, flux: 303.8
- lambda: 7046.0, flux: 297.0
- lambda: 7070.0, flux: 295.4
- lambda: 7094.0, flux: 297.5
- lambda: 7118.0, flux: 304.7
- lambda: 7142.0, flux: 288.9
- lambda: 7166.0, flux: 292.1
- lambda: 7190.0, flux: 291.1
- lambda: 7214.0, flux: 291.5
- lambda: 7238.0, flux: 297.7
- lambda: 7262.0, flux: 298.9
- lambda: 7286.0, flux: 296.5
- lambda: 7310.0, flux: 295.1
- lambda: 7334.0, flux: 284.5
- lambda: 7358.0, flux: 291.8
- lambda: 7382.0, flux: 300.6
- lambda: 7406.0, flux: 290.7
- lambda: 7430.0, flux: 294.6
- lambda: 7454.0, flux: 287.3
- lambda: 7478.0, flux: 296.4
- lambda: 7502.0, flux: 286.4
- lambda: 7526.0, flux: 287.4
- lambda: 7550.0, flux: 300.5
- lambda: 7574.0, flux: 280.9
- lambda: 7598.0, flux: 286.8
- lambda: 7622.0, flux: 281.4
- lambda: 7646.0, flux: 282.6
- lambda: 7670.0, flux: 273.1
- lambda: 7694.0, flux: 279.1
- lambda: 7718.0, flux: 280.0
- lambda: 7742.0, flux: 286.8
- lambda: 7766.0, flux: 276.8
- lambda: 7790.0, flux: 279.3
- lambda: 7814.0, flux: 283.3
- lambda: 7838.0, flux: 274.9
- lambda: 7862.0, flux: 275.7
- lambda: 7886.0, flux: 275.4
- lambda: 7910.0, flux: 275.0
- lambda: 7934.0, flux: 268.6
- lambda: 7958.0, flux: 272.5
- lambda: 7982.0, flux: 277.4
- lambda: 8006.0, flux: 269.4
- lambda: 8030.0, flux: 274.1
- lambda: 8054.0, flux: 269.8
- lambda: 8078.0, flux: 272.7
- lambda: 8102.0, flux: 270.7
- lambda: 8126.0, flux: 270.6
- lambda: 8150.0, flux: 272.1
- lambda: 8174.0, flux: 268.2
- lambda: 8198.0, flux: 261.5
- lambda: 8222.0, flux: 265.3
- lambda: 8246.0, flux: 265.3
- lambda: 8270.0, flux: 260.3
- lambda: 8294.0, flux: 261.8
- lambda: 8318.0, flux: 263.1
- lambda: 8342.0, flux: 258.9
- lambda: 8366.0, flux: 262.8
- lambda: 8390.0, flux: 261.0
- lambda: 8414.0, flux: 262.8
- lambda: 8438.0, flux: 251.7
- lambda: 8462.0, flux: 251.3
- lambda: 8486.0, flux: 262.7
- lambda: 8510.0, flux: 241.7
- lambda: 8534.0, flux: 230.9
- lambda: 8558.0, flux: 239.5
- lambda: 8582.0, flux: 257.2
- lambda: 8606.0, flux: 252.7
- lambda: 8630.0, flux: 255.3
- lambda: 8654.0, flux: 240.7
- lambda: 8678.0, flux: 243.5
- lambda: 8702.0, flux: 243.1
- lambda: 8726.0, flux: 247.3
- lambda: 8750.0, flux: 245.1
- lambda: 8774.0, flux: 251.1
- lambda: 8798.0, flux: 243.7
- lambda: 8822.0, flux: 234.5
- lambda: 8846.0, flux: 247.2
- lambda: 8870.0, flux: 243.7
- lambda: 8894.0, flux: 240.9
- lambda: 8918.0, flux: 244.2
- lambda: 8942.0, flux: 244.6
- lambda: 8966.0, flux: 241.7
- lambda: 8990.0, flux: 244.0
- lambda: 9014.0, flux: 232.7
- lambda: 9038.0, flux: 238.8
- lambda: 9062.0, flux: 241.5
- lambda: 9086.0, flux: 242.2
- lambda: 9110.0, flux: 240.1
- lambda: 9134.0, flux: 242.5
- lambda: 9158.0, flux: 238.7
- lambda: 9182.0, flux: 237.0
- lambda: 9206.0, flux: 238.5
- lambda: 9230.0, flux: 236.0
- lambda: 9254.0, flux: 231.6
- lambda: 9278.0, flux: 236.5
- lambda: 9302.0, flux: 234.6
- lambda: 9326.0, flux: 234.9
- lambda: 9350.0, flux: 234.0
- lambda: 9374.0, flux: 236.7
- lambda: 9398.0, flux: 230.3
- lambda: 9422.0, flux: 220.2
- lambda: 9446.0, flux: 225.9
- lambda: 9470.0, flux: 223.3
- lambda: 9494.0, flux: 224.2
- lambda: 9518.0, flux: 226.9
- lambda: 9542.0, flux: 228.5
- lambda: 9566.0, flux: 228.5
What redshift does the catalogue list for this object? 0.00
